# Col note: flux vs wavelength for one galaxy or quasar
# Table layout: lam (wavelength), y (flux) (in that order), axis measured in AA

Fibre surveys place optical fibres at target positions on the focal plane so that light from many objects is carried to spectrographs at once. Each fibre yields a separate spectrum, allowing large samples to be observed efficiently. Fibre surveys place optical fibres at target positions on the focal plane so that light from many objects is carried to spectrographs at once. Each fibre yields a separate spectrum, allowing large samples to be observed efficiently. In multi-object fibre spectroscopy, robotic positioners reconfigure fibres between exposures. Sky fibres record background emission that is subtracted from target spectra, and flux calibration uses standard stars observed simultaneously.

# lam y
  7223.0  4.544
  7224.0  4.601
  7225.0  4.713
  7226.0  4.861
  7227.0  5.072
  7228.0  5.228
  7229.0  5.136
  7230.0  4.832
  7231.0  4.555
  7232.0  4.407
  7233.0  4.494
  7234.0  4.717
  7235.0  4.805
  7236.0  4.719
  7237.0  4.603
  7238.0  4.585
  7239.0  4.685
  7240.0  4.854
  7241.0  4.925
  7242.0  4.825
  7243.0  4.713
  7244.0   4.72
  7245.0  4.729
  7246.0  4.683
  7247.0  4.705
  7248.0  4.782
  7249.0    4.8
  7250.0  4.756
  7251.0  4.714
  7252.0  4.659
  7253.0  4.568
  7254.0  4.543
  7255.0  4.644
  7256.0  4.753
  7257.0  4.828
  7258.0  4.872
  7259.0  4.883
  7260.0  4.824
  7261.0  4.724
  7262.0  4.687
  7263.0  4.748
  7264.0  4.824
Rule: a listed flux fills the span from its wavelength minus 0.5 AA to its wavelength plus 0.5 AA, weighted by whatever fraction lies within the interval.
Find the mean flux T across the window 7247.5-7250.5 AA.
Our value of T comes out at 4.78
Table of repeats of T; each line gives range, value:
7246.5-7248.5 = 4.74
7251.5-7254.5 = 4.59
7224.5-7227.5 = 4.88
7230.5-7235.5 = 4.6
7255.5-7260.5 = 4.83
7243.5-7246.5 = 4.71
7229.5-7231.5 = 4.69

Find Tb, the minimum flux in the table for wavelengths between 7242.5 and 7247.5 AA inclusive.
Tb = 4.683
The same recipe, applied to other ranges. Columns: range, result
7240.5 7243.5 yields 4.713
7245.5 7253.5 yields 4.568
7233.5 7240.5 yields 4.585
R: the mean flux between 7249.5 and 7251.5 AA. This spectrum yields 4.74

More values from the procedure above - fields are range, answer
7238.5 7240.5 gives 4.77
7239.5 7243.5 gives 4.83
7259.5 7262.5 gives 4.75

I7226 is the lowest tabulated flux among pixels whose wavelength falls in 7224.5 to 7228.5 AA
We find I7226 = 4.713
